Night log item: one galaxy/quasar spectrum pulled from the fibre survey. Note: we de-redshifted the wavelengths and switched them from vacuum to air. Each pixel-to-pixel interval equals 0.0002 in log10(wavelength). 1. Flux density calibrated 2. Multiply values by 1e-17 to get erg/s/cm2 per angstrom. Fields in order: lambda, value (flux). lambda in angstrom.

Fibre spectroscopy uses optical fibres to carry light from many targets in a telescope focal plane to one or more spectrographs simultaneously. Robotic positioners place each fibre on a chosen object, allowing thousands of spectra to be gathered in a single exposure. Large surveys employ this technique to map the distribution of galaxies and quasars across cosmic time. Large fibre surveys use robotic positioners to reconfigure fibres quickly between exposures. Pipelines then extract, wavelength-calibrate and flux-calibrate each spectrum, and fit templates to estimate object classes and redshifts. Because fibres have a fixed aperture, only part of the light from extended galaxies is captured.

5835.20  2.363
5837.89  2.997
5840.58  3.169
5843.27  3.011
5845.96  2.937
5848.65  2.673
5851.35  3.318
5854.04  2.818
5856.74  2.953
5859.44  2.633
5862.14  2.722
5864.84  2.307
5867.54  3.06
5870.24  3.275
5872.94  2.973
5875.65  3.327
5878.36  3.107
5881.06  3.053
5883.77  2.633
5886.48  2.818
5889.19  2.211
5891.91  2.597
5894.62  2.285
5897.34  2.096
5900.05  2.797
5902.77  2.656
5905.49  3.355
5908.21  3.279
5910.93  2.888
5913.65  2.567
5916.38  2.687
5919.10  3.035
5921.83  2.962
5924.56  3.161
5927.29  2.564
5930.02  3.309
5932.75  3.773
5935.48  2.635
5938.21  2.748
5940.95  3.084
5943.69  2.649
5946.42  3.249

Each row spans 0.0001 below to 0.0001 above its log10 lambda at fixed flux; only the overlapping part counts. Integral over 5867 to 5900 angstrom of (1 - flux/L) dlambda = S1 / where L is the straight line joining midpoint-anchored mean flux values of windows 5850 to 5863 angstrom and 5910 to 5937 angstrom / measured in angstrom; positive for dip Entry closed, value 1.6 angstrom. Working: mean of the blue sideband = 2.89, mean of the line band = 2.78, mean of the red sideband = 2.96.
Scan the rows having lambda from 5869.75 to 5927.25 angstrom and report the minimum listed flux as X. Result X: 2.096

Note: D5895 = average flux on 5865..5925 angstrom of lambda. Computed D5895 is 2.84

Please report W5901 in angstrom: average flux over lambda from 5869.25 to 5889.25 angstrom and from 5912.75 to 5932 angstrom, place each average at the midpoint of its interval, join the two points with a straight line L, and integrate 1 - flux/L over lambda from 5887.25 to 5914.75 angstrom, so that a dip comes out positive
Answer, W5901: 2.5 angstrom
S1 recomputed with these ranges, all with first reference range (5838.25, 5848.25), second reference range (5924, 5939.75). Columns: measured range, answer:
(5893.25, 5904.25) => 2.00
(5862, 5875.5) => 0.39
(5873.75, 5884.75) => -0.11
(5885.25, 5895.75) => 1.87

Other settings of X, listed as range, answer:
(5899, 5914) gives 2.567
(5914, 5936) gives 2.564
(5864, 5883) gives 2.307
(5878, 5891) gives 2.211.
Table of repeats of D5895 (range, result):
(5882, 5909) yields 2.67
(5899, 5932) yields 2.95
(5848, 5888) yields 2.91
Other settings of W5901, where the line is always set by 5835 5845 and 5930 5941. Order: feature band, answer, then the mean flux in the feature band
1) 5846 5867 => 1.2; 2.8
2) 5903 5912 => -0.2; 3.12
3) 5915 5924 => 0.4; 2.92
